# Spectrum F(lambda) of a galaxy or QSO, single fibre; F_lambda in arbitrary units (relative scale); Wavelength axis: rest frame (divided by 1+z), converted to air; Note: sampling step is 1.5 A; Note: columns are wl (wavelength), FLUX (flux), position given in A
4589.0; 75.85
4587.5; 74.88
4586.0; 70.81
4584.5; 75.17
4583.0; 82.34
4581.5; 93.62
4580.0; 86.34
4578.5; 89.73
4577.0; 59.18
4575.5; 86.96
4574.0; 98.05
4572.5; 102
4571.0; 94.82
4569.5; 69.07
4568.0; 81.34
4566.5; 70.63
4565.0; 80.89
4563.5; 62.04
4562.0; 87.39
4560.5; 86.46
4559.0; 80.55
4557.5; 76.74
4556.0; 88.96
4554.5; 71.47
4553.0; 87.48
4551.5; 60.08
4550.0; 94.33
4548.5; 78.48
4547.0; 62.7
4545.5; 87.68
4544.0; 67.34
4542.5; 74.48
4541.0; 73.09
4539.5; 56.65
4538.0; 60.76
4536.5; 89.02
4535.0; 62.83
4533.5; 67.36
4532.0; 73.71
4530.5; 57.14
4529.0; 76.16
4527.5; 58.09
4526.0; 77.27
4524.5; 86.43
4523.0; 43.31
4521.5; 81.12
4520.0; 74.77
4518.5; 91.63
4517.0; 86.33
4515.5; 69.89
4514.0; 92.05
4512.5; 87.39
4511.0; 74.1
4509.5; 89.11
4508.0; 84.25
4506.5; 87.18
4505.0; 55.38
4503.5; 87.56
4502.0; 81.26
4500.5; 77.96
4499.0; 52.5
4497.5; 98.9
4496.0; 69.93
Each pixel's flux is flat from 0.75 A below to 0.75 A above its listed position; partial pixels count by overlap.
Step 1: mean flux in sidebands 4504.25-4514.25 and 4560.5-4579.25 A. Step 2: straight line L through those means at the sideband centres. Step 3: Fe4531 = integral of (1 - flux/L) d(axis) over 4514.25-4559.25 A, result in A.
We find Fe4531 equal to 4.1 A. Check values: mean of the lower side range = 80.8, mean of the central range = 74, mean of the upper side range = 82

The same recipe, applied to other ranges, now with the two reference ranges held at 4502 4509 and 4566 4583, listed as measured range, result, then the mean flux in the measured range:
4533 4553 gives 2.4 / 72.5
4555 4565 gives 0.4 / 80.2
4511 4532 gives 1.3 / 75.4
